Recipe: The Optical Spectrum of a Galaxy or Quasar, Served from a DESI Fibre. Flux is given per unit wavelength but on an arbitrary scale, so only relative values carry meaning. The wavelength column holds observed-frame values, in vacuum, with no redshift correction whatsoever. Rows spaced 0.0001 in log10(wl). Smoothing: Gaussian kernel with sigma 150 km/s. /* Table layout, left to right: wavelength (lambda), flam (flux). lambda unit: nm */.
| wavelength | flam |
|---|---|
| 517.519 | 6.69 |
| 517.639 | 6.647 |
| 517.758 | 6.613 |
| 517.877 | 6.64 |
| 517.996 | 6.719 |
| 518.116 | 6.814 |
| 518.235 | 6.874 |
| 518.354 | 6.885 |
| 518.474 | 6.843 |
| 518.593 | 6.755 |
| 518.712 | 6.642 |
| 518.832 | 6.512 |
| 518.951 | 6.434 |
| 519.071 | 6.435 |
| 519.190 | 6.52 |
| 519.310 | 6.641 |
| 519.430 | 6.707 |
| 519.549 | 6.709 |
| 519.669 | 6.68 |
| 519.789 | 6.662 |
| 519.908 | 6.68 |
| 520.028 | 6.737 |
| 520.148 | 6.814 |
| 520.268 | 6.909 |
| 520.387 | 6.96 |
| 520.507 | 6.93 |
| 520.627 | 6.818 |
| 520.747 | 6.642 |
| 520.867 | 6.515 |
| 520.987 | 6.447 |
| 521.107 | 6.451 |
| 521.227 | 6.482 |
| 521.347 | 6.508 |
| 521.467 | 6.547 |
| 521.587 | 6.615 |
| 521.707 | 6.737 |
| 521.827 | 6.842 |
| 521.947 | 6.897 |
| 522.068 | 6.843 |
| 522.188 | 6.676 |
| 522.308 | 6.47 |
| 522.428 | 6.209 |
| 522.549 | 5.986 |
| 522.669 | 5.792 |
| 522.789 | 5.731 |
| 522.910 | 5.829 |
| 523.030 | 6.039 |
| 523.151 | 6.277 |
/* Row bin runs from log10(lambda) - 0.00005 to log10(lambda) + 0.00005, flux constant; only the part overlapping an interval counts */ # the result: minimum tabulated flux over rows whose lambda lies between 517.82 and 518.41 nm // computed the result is 6.64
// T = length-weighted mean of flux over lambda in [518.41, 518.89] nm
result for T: 6.69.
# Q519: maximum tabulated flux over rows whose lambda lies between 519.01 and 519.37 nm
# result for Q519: 6.641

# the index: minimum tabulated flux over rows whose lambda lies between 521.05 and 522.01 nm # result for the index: 6.451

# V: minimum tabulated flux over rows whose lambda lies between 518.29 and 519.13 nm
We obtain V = 6.434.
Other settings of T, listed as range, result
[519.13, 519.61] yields 6.64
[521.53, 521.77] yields 6.69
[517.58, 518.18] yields 6.69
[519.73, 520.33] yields 6.77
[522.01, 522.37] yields 6.67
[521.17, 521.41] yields 6.5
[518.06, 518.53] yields 6.85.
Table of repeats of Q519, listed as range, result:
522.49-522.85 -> 5.986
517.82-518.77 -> 6.885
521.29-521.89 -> 6.842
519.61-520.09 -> 6.737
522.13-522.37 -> 6.676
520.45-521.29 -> 6.93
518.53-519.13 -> 6.755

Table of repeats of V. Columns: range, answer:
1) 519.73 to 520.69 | 6.662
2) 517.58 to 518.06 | 6.613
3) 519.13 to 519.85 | 6.52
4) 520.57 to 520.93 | 6.515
